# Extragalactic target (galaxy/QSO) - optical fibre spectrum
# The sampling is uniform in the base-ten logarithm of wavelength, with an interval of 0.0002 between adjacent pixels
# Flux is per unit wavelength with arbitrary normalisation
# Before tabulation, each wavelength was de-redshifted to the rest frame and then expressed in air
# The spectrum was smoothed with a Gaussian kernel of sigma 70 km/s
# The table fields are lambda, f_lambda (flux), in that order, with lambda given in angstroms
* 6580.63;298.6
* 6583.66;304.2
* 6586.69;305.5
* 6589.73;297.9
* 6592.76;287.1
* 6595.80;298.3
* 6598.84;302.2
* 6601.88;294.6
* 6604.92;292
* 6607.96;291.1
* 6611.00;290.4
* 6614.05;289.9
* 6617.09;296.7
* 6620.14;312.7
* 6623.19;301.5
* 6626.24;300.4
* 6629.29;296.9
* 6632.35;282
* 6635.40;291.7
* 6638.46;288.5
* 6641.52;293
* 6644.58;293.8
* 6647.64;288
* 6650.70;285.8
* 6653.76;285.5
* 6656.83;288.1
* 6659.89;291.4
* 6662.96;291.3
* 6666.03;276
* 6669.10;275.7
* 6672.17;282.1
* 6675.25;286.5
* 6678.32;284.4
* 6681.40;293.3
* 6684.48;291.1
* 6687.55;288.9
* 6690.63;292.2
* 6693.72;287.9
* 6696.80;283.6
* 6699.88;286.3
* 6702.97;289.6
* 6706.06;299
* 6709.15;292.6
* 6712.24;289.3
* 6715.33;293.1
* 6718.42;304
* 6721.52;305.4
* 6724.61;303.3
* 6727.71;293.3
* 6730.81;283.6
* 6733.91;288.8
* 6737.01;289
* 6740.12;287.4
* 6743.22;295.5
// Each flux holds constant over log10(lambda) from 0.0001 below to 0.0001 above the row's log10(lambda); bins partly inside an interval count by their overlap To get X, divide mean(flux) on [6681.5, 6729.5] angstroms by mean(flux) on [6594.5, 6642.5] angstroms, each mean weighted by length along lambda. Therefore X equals 1.0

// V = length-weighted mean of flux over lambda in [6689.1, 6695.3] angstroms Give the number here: 290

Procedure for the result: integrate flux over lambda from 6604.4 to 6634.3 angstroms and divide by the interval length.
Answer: 295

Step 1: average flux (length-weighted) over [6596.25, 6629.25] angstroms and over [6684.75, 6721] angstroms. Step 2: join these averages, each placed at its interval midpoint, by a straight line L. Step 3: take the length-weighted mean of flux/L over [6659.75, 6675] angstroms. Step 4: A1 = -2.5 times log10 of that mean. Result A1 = 0.043 mag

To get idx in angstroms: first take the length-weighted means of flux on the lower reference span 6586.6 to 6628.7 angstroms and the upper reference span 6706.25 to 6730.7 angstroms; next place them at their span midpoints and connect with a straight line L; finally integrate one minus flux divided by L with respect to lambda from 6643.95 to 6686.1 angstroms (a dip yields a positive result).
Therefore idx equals 1.46 angstroms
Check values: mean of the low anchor 297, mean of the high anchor 297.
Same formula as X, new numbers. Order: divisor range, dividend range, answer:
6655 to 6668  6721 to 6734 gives 1.03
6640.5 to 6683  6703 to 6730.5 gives 1.03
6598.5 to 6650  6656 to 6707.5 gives 0.98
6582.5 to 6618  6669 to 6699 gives 0.97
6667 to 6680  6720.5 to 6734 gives 1.05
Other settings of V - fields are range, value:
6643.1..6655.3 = 288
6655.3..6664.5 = 290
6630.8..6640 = 287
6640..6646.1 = 293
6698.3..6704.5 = 288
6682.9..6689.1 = 290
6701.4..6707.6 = 294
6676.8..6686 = 289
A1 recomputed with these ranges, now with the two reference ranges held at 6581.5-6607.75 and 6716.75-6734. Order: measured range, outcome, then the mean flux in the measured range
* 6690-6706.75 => 0.03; 289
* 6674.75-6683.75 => 0.03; 288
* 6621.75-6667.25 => 0.03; 290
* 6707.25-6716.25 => 0.02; 292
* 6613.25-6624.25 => -0.01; 301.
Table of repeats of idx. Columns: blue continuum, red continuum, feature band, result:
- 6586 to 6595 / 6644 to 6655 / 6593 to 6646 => -0.5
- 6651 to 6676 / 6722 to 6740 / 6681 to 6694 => -0.2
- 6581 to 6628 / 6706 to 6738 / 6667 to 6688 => 0.7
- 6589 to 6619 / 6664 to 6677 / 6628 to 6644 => -0.2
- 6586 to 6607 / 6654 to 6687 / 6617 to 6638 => -0.4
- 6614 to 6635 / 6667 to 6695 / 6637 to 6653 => 0.2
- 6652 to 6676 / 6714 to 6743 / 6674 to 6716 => -0.1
